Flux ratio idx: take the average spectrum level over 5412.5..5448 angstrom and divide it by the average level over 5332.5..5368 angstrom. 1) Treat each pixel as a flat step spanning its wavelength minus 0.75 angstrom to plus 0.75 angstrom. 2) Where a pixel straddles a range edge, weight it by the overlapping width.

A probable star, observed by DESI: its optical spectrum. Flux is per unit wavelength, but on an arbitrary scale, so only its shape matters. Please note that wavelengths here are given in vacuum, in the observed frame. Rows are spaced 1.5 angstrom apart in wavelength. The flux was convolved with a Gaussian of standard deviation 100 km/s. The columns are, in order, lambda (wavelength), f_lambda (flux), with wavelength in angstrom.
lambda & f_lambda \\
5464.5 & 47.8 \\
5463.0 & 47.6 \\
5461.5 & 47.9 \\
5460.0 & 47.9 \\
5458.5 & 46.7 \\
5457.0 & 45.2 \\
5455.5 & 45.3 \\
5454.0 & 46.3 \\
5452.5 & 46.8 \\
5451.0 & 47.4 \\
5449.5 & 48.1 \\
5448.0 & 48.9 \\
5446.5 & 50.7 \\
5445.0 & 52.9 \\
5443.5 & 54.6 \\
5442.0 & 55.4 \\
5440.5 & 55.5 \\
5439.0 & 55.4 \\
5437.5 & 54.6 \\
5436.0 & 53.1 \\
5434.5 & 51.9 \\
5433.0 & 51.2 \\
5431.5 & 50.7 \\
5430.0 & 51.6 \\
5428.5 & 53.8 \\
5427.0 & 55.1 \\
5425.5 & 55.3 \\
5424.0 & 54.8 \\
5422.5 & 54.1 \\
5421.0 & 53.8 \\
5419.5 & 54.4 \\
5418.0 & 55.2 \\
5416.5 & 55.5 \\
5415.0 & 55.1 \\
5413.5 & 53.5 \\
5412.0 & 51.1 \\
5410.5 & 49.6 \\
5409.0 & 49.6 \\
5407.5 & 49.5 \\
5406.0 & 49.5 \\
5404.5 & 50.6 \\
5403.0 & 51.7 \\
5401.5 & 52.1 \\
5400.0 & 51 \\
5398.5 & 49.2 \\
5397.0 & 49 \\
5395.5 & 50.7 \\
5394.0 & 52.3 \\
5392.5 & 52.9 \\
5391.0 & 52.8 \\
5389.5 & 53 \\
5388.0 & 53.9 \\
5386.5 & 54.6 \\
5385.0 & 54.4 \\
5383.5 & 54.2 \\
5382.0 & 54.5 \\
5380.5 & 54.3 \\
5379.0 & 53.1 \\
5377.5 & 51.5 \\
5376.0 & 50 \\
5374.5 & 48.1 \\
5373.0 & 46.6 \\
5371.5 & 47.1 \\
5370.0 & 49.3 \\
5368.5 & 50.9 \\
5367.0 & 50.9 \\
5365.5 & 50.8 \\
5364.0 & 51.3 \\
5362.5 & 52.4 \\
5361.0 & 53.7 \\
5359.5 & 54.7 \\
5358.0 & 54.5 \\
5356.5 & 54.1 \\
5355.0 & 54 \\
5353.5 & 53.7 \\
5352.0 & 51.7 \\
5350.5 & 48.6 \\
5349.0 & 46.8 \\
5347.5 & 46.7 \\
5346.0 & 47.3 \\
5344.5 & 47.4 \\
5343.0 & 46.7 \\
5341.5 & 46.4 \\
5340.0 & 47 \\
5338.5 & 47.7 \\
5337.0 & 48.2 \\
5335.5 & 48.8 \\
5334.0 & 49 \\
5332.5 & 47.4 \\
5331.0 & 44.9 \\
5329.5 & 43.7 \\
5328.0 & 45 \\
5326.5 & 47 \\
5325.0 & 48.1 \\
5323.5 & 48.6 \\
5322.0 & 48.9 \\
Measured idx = 1.1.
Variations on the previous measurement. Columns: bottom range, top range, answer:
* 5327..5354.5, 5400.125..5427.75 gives 1.11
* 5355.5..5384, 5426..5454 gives 1.01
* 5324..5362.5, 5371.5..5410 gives 1.05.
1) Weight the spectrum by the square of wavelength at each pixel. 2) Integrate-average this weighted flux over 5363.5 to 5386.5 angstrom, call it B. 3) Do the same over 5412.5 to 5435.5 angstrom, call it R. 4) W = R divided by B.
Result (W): 1.1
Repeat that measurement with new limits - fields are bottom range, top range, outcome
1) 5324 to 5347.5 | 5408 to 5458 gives 1.15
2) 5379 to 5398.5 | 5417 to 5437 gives 1.03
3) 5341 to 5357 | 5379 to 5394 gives 1.10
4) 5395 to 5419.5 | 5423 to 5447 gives 1.05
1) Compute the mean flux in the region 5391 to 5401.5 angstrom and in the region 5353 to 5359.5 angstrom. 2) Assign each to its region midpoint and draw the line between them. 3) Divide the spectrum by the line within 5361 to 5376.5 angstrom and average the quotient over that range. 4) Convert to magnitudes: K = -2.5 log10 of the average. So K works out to 0.07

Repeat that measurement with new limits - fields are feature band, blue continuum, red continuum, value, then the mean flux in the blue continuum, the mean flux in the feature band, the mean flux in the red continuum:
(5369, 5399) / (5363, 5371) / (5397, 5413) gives -0.023 mag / 50.6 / 51.6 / 50.4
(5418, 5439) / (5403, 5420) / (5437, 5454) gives -0.036 mag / 52.1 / 53.5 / 51.6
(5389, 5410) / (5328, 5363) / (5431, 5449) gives 0.008 mag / 49.2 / 51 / 52.9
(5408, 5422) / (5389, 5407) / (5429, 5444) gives -0.018 mag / 51.2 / 53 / 53.4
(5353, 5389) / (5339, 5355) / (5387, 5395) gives -0.027 mag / 48.5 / 52.2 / 53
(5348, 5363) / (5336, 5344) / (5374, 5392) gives -0.064 mag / 47.3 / 52.3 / 52.9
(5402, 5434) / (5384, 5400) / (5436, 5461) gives -0.028 mag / 52.2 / 52.6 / 50.2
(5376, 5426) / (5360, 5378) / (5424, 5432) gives -0.012 mag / 50.3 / 52.6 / 53.5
